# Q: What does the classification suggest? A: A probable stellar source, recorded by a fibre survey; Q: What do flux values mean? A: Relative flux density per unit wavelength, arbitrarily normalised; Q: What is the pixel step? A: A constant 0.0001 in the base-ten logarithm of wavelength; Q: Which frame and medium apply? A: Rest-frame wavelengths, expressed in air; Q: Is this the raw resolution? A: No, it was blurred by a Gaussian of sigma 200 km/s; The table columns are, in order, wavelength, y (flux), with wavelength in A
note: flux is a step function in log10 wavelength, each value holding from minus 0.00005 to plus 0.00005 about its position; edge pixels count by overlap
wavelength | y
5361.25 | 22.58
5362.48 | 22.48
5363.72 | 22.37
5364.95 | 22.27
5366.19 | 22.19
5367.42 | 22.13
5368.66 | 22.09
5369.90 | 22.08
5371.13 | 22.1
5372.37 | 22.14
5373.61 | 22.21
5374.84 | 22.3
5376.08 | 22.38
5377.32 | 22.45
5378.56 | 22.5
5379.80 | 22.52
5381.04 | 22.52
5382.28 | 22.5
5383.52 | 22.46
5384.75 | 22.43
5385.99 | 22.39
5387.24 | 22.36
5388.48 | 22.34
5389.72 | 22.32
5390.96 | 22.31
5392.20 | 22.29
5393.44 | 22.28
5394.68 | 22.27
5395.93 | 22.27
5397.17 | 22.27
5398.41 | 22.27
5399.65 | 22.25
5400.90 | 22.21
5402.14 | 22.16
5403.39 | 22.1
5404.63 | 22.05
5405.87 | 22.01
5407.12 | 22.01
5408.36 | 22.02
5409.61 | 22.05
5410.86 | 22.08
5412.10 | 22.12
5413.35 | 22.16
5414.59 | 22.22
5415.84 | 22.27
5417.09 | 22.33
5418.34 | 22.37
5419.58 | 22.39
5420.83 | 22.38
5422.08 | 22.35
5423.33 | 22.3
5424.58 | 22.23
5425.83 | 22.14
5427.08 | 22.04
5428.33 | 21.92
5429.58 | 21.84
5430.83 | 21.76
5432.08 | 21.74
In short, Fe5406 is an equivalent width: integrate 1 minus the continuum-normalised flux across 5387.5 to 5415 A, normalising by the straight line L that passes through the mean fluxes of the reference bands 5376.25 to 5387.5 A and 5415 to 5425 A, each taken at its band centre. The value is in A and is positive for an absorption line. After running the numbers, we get 0.2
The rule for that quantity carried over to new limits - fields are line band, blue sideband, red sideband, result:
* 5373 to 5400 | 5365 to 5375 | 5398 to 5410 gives -0.3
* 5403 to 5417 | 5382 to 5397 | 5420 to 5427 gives 0.1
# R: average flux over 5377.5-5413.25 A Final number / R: 22.3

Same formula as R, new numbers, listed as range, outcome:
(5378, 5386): 22.5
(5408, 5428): 22.2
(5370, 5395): 22.4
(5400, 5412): 22.1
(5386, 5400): 22.3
